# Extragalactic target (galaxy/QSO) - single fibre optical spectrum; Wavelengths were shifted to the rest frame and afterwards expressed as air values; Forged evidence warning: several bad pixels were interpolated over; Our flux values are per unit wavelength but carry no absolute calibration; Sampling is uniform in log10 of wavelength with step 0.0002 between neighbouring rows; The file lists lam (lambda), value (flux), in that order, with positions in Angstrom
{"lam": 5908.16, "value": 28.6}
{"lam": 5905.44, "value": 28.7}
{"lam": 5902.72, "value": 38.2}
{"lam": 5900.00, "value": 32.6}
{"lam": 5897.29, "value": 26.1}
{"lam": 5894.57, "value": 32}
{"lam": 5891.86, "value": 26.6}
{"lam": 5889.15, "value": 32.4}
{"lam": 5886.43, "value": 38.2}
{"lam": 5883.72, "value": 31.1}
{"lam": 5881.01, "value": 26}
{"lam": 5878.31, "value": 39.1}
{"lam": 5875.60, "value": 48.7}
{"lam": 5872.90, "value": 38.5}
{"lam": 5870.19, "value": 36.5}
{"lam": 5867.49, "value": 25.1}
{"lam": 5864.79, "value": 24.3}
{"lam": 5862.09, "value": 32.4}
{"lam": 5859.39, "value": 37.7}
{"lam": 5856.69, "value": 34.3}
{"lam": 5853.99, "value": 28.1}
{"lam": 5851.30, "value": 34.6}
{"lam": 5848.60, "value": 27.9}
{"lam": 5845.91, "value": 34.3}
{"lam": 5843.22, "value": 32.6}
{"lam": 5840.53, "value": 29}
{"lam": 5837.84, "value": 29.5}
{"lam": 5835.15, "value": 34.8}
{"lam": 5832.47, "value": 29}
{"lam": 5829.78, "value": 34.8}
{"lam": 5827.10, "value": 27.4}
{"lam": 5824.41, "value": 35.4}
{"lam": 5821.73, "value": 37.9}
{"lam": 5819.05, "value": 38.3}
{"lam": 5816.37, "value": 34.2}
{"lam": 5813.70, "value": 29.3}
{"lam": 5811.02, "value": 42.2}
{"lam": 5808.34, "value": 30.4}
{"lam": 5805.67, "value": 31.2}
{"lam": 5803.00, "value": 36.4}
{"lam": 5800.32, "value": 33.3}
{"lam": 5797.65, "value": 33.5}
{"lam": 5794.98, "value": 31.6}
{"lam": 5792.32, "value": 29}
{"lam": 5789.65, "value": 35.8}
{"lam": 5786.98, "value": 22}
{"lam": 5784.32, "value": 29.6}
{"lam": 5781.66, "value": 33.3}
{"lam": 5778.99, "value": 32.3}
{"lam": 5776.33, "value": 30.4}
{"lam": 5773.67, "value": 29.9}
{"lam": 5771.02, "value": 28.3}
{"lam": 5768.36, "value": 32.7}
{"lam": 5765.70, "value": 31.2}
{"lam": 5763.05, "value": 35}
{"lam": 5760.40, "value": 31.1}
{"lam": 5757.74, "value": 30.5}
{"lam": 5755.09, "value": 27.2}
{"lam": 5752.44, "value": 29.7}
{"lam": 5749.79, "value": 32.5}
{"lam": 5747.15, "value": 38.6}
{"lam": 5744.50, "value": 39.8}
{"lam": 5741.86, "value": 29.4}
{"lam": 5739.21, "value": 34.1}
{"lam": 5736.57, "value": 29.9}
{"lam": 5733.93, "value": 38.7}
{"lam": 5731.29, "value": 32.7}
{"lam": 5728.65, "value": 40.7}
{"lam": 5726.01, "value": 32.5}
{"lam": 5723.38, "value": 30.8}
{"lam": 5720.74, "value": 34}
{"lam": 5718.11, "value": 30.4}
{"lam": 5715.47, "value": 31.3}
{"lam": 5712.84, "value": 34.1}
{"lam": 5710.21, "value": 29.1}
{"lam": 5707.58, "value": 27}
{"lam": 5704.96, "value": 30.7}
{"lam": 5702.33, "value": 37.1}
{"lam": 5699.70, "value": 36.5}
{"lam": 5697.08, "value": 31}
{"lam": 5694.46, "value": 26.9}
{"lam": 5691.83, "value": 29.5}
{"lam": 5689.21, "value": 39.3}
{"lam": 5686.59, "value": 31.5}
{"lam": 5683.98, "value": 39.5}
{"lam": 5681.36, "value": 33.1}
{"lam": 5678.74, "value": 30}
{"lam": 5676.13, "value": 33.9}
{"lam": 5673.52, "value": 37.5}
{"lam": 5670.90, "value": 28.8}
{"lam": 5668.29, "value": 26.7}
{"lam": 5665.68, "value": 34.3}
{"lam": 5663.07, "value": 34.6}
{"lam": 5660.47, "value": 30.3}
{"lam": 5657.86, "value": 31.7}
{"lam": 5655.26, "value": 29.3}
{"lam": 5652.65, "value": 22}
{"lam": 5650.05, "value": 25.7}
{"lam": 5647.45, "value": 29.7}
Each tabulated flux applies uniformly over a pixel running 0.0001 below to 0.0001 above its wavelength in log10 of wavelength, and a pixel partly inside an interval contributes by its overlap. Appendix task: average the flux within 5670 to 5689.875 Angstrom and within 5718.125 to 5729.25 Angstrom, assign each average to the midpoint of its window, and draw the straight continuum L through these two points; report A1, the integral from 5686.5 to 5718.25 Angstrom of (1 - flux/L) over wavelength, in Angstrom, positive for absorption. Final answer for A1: 1.82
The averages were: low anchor 34.1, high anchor 33.6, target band 31.9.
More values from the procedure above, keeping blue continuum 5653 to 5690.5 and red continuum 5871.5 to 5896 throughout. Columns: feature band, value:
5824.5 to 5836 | 0.8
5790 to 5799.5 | 0.5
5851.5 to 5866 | 1.2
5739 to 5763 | 0.6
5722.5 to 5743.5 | -0.3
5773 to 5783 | 0.6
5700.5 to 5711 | 0.5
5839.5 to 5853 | 1.1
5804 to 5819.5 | 0.0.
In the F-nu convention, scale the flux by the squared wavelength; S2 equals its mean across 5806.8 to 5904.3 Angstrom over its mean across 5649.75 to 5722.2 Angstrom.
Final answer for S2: 1.1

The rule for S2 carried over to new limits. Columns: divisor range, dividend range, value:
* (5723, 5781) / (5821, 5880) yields 1.05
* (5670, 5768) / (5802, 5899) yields 1.05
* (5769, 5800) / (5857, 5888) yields 1.15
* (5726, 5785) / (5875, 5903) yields 1.06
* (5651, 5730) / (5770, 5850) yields 1.04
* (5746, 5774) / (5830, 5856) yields 1.02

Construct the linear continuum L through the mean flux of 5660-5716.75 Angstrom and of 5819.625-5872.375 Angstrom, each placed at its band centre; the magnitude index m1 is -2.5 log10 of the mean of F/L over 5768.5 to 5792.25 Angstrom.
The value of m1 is 0.07 mag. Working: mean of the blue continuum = 32.4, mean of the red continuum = 32.1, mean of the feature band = 30.3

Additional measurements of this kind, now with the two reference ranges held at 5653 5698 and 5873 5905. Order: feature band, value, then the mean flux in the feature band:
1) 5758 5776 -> 0.05 mag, 31.3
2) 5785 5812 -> 0.02 mag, 32.3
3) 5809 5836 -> -0.03 mag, 34.2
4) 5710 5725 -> 0.02 mag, 31.8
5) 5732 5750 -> -0.07 mag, 34.8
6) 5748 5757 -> 0.08 mag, 30.3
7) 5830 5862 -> 0.04 mag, 32.1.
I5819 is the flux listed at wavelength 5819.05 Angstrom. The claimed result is 38.3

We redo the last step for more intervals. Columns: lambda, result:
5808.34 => 30.4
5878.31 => 39.1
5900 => 32.6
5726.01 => 32.5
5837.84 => 29.5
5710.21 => 29.1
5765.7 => 31.2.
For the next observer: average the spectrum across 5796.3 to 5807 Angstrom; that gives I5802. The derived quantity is 33.6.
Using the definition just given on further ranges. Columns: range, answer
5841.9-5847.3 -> 33.4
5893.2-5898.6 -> 29.1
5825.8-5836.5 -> 31.5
